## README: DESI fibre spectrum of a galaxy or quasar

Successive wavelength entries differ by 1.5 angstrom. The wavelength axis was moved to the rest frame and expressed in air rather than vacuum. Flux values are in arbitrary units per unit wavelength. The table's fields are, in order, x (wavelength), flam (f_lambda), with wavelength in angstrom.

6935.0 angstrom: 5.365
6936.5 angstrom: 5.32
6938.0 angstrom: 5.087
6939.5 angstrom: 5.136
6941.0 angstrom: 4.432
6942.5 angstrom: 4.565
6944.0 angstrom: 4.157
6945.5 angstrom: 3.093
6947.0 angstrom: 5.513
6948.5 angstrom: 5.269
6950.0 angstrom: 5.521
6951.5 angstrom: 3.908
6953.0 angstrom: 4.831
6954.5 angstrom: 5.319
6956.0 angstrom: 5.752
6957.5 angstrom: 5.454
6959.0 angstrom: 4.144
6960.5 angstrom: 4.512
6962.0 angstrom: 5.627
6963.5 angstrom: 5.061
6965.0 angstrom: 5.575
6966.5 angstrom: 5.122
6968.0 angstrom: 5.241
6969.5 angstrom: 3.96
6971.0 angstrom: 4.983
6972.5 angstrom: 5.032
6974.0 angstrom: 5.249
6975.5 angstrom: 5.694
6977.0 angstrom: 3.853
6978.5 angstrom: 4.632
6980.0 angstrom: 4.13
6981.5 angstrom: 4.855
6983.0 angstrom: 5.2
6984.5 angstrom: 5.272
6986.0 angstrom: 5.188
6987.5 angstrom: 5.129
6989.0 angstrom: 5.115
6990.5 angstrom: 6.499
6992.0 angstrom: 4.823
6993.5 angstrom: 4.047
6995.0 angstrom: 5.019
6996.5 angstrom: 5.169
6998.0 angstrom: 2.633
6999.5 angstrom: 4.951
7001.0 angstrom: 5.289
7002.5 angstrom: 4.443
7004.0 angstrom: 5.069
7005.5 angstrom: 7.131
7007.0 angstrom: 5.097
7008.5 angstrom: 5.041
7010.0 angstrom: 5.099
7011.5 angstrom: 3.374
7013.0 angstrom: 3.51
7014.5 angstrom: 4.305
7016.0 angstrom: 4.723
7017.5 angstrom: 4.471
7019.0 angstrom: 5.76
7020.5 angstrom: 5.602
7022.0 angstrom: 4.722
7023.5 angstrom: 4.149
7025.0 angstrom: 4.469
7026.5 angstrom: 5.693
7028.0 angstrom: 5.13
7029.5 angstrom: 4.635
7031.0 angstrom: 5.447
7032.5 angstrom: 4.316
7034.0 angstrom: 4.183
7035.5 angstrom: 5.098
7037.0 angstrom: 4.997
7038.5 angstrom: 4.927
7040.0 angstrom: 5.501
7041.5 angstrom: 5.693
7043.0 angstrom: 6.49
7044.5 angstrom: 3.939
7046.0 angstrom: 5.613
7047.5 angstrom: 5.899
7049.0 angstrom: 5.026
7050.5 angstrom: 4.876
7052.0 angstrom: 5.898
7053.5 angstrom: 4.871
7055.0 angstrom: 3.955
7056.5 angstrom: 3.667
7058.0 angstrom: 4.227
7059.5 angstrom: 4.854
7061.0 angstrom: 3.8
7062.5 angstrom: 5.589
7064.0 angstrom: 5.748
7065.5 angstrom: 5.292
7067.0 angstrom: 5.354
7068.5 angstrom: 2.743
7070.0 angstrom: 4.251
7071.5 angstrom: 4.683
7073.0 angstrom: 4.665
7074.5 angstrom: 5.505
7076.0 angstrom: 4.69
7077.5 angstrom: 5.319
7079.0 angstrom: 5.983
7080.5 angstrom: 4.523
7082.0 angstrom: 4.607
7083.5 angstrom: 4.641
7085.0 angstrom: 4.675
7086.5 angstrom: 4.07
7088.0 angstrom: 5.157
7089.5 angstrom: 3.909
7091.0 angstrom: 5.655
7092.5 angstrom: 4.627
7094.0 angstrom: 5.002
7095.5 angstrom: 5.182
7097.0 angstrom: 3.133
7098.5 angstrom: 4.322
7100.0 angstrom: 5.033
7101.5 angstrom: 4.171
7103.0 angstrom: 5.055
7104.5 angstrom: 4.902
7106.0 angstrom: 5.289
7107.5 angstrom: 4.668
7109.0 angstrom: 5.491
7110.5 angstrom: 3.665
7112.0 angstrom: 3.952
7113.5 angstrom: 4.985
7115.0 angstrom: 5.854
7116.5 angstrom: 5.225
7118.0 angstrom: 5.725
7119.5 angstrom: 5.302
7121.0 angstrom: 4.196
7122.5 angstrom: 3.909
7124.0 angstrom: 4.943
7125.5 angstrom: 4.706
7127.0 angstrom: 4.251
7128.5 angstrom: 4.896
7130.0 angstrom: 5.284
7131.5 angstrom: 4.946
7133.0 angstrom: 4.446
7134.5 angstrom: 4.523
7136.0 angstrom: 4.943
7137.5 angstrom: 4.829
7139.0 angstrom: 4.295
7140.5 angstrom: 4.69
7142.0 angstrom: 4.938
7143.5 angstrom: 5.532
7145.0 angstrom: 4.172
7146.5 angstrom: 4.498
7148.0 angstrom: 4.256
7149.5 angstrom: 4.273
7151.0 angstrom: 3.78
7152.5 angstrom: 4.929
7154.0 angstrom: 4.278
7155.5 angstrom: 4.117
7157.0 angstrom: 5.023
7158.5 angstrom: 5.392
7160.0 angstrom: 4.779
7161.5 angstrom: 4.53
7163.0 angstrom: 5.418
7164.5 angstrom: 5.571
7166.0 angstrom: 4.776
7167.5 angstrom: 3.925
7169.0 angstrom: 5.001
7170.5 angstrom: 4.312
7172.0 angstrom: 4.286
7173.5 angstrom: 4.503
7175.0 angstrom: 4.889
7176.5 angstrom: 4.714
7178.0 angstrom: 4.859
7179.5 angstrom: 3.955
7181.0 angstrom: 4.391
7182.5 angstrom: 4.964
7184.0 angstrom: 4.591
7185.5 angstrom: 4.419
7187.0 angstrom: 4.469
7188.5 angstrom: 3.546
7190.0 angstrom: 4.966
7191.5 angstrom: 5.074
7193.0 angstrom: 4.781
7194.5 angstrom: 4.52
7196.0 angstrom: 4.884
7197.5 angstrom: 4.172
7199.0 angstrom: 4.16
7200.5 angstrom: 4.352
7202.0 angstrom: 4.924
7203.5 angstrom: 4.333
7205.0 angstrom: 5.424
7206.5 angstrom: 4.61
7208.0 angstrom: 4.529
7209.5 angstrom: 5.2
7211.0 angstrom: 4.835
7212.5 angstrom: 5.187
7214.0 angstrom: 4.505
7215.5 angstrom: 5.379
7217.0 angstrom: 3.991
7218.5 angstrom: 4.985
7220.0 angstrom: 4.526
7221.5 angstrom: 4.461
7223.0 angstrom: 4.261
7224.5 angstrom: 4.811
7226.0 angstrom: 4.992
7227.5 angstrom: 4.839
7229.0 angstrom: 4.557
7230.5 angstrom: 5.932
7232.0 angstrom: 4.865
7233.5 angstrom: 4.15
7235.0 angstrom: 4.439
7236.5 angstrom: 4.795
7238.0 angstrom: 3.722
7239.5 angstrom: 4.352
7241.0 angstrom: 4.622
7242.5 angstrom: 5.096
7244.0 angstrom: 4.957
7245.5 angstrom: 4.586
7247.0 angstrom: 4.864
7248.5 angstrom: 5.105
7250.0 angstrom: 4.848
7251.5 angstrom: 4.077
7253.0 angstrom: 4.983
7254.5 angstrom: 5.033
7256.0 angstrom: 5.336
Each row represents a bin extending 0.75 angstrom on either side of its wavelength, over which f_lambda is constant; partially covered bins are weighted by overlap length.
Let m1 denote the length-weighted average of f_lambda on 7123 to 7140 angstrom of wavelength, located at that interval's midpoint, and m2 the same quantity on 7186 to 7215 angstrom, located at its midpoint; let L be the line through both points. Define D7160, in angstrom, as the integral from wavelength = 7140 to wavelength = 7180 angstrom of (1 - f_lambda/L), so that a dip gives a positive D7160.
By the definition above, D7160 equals 0.40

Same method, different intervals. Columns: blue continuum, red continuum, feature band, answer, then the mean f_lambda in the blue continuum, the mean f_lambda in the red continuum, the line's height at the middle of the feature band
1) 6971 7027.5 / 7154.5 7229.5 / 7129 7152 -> 0.5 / 4.88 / 4.67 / 4.73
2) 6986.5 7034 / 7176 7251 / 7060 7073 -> 0.3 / 4.86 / 4.67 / 4.8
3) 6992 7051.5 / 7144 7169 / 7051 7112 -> 0.9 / 4.91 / 4.63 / 4.79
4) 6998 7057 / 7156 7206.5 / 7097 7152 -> 0.7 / 4.93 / 4.66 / 4.76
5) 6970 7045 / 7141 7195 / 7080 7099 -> 0.7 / 4.92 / 4.62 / 4.77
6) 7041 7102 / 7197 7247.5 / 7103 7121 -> -0.7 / 4.81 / 4.69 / 4.78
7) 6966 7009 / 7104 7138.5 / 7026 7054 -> -1.5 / 4.96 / 4.82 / 4.9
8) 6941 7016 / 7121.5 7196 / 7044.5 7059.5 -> -0.2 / 4.86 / 4.64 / 4.77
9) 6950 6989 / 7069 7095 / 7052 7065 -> 0.4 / 4.96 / 4.8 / 4.84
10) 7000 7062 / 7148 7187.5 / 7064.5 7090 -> 0.4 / 4.91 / 4.61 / 4.81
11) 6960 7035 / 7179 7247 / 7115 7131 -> -0.5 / 4.89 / 4.65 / 4.75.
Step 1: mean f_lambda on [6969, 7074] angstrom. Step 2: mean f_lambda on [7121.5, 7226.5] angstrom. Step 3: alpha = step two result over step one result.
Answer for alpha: 0.95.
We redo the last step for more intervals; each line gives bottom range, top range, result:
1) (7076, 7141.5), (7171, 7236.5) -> 0.98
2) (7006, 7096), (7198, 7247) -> 0.97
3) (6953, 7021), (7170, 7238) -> 0.94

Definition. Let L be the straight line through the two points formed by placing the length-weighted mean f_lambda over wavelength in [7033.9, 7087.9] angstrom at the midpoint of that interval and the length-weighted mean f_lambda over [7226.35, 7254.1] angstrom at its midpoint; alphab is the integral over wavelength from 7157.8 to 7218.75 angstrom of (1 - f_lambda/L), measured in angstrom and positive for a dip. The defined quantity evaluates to 1.1 angstrom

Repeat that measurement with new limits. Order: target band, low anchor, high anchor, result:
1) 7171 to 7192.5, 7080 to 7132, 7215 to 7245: 0.7 angstrom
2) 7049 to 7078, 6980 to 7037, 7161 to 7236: 0.5 angstrom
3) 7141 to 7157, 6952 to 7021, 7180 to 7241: 0.7 angstrom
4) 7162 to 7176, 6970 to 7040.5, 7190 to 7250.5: 0.1 angstrom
